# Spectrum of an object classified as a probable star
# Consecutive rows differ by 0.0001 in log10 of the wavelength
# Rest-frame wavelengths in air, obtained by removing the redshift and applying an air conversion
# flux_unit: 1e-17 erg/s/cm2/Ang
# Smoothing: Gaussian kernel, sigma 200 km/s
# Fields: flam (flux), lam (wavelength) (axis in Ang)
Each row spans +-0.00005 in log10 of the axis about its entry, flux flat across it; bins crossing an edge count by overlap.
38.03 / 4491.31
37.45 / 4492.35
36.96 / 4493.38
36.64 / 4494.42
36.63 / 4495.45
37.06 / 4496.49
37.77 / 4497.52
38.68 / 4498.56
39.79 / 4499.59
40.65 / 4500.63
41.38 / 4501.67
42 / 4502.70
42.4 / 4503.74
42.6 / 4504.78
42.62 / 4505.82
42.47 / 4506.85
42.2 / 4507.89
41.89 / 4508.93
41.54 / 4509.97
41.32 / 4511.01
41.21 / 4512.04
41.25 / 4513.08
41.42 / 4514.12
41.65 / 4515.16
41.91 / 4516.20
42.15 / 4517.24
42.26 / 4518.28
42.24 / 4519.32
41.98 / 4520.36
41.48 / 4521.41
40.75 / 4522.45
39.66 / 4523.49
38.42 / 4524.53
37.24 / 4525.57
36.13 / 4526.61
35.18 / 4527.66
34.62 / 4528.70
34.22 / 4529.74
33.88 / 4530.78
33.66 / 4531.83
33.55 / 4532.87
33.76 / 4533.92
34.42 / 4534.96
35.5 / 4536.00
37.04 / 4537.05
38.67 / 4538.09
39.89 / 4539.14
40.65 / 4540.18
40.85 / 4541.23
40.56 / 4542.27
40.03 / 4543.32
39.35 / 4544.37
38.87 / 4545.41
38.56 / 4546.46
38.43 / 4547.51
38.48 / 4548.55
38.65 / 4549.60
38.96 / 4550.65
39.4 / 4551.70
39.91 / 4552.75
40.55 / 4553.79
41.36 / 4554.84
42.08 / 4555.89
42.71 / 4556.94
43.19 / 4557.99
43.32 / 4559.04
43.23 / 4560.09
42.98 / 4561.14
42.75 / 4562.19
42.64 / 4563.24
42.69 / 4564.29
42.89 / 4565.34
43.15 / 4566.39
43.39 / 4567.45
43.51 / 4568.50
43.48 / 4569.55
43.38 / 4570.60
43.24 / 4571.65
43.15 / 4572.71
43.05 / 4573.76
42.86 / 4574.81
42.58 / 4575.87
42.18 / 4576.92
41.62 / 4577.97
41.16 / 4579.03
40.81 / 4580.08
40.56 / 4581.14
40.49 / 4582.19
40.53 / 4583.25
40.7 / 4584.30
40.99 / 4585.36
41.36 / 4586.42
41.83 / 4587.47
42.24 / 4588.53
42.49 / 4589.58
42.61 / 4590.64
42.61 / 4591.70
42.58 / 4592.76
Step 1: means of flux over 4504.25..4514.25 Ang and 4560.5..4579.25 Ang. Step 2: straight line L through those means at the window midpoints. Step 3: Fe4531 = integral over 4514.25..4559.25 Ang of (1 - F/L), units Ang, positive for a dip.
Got 3.6 Ang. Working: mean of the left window 41.9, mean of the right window 42.8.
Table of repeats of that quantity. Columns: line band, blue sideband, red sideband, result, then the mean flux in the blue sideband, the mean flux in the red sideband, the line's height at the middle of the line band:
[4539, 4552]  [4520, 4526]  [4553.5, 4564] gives 0.7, 39.9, 42.5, 41.5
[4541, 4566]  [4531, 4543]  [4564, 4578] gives -0.6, 37.1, 43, 40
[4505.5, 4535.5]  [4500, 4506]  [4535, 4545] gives 1.0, 41.8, 39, 40.5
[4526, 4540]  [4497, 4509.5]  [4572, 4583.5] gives 2.0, 41.2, 41.8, 41.4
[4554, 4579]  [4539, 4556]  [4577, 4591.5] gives -1.3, 39.7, 41.4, 40.6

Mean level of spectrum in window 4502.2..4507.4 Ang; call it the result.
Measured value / 42.4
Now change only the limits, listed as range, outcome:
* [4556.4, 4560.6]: 43.1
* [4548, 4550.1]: 38.6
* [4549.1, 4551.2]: 38.7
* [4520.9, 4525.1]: 40.1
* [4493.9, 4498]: 37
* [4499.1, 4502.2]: 40.6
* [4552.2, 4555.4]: 40.7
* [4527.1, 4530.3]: 34.7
